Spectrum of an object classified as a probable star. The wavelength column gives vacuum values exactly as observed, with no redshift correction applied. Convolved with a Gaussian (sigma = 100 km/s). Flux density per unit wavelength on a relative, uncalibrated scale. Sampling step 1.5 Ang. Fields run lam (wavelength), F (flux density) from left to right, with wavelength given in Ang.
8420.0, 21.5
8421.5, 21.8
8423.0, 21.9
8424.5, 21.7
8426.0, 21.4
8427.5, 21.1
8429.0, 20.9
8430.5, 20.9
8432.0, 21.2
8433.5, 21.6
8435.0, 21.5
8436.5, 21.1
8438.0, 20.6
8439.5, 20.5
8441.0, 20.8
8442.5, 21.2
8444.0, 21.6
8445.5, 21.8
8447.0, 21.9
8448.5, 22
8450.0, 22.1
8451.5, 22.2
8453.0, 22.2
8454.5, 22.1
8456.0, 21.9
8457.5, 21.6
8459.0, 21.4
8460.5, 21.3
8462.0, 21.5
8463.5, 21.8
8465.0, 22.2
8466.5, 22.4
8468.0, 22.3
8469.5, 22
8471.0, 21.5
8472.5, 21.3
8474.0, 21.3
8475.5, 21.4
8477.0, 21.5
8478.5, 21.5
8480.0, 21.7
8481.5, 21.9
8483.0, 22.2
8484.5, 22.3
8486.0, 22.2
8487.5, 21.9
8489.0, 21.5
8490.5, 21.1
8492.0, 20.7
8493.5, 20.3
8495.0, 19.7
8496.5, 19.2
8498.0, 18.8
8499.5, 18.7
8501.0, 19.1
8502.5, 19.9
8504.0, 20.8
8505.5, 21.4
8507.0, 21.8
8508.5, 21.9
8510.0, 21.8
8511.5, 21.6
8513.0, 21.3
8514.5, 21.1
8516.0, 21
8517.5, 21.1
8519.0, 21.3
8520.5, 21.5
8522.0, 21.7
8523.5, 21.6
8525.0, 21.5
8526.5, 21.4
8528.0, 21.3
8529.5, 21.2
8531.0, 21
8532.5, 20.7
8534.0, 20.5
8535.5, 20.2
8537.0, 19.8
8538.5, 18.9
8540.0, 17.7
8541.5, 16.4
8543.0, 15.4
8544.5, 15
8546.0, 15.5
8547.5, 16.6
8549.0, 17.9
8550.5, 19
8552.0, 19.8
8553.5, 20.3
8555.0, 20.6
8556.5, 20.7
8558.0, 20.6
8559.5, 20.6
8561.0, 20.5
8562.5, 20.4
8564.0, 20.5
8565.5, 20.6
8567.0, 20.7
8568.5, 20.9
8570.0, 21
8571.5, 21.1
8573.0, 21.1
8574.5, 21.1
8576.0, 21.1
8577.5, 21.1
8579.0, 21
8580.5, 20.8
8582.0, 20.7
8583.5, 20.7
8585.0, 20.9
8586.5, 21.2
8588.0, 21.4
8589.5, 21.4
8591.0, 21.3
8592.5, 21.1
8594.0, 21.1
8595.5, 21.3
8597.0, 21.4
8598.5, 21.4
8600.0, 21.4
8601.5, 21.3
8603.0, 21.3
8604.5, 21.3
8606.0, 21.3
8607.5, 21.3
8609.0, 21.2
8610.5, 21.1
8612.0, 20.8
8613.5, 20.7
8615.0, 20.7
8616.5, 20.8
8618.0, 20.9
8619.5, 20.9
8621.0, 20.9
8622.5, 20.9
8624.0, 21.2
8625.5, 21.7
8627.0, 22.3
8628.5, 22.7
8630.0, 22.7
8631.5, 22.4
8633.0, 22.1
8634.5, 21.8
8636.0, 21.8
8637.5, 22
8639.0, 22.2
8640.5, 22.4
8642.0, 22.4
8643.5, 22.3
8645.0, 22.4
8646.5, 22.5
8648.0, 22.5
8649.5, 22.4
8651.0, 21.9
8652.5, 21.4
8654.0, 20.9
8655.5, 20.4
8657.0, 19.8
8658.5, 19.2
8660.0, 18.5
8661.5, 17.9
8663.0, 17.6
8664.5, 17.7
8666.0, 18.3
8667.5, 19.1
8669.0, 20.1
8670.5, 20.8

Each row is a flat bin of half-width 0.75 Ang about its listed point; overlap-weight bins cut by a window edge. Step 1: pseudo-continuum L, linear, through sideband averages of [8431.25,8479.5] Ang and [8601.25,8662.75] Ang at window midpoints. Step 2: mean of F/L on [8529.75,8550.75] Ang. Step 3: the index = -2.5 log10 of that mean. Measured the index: 0.177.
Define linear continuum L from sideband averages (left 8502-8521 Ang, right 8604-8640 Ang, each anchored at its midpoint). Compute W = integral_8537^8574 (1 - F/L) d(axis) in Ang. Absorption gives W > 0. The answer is 3.6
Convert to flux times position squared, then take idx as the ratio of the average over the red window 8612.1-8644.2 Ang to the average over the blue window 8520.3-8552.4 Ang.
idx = 1.15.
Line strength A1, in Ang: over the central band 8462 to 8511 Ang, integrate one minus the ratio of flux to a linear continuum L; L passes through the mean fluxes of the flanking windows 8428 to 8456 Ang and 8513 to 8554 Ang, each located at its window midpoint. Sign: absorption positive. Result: -1.5 Ang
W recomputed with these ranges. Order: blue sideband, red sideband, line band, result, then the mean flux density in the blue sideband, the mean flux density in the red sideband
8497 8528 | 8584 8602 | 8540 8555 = 2.6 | 21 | 21.3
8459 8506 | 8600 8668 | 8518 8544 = 1.3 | 21.1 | 21.1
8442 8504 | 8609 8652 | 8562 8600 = 1.1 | 21.3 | 21.8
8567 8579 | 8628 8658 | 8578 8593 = 0.1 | 21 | 21.9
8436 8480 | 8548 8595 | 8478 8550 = 3.0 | 21.6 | 20.7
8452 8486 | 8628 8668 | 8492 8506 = 1.2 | 21.8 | 21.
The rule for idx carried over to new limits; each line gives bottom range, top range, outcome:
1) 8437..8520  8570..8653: 1.04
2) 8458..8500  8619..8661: 1.05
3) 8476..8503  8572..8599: 1.04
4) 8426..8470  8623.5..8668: 1.02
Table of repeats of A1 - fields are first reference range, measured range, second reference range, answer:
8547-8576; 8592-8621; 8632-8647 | 0.3 Ang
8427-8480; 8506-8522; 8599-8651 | 0.1 Ang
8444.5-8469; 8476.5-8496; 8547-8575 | 0.0 Ang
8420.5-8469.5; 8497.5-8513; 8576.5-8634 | 0.6 Ang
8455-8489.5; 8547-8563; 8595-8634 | 1.3 Ang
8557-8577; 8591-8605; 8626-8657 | 0.0 Ang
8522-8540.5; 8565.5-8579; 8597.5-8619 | -0.1 Ang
